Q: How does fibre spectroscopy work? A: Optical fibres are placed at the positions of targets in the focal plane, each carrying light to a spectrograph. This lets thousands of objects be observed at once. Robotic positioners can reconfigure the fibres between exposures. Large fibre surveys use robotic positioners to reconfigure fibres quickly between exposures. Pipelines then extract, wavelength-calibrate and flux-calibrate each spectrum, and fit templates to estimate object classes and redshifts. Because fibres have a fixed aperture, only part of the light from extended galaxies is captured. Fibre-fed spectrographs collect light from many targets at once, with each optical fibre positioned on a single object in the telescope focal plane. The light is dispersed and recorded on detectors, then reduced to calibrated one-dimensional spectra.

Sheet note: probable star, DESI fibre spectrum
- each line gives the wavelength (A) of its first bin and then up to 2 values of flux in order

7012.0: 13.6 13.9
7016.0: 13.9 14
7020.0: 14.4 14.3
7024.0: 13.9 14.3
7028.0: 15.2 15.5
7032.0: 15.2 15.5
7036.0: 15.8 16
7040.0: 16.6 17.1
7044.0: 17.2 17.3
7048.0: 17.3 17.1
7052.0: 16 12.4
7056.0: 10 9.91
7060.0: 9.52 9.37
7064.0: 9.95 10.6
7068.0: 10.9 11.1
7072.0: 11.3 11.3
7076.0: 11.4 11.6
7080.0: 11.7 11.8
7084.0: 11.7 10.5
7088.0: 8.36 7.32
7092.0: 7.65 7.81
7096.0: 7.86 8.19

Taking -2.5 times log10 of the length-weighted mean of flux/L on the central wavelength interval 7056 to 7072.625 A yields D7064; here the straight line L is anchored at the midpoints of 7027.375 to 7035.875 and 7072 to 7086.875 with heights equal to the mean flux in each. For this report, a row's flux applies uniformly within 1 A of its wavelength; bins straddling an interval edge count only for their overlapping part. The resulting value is 0.224 mag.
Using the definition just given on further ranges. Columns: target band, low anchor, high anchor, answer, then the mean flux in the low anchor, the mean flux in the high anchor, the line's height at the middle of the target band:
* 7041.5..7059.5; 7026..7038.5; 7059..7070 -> -0.173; 15.4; 10.2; 12.4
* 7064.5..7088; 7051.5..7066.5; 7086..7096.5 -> -0.193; 10.8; 8.05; 9.34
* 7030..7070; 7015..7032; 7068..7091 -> -0.086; 14.5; 10.7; 12.7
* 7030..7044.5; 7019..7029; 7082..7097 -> -0.209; 14.4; 8.95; 13.3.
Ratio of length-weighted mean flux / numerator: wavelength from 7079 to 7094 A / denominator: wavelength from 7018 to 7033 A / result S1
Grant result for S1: 0.7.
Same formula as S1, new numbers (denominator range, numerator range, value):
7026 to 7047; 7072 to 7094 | 0.64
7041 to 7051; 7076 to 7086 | 0.67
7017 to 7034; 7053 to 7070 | 0.71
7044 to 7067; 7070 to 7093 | 0.81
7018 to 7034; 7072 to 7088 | 0.76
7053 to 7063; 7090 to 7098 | 0.76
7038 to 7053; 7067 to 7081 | 0.67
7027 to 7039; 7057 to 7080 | 0.69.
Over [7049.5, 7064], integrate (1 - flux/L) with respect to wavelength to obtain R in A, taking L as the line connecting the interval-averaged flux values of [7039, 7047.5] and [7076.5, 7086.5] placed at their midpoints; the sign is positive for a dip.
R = 3.3 A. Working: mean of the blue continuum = 17.1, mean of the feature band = 11.7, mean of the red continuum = 11.5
